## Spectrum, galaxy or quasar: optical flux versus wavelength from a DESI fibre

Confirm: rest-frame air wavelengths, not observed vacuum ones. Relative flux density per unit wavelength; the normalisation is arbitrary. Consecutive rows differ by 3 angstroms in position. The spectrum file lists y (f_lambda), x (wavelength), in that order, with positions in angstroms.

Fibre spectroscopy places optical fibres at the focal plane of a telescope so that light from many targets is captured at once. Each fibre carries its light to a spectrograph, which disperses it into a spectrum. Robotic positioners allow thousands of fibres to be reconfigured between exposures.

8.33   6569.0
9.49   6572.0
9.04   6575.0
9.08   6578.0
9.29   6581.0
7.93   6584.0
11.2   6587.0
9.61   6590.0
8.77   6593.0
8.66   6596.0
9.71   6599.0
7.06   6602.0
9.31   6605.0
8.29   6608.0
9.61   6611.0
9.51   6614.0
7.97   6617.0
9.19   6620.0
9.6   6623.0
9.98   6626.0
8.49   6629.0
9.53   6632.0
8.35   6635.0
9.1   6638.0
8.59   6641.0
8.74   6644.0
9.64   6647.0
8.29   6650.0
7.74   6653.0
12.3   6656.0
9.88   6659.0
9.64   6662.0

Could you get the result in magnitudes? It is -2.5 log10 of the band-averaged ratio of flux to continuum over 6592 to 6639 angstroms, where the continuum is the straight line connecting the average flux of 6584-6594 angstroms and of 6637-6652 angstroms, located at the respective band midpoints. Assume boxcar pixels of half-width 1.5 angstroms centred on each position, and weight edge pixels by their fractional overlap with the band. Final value 0.03 mag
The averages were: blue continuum 9.62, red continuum 8.83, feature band 8.95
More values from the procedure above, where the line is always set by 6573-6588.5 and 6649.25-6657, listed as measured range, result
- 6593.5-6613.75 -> 0.061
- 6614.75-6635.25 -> 0.032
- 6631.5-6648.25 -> 0.049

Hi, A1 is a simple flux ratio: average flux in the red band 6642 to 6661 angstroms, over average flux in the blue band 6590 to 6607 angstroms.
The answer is 1.1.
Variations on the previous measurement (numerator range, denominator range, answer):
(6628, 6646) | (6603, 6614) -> 0.98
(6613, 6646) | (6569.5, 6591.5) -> 0.97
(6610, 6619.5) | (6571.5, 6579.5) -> 0.98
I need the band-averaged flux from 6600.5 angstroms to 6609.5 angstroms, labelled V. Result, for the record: 8.22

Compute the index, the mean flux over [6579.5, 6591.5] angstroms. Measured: 9.51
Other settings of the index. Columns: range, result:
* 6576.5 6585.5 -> 8.77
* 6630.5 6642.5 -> 8.89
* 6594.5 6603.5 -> 8.48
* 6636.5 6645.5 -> 8.81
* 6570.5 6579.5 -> 9.2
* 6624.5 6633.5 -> 9.33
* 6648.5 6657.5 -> 9.44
